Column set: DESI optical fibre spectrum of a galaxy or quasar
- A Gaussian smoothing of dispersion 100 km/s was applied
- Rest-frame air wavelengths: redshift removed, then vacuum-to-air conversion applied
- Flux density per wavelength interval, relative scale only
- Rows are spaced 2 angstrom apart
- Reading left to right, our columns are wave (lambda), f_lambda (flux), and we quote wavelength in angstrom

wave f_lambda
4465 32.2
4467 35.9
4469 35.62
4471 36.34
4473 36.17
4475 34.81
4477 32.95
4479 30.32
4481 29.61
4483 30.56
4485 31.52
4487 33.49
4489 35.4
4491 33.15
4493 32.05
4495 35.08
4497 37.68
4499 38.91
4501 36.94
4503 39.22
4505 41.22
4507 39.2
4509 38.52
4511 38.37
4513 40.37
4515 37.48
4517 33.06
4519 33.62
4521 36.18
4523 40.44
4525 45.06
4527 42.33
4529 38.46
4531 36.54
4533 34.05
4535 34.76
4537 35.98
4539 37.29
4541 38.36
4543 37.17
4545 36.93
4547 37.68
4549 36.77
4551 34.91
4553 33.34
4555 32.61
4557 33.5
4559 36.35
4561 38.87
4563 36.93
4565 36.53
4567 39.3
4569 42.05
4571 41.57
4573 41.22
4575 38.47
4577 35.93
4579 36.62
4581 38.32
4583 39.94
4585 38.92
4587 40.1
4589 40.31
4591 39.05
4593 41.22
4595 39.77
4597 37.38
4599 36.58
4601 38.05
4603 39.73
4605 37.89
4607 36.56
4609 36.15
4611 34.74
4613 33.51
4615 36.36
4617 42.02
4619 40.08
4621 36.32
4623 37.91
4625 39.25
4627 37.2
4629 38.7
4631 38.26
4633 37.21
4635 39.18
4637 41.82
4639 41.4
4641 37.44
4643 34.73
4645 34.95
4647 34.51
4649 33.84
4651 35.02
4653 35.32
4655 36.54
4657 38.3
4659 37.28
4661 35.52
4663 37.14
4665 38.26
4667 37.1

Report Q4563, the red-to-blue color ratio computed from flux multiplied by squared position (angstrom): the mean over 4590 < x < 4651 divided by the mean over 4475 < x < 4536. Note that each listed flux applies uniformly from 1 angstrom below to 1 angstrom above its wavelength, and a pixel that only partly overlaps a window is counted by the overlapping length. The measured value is 1.1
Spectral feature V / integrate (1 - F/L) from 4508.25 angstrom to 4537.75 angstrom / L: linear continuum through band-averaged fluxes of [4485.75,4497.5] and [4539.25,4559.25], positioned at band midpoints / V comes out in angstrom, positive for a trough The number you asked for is -2.2 angstrom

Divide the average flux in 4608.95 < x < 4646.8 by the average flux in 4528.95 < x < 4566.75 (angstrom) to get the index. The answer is 1.0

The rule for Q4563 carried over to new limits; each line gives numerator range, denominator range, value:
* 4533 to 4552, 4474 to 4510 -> 1.07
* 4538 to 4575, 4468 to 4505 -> 1.11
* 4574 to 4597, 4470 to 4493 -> 1.23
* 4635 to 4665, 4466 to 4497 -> 1.18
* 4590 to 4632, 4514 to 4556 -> 1.07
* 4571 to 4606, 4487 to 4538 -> 1.08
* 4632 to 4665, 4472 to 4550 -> 1.08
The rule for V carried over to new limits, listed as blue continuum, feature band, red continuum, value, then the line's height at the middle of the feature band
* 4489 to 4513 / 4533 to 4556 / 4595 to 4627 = 0.9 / 37.4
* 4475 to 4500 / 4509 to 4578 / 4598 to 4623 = -4.4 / 35.2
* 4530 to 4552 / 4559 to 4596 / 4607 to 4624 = -2.4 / 36.7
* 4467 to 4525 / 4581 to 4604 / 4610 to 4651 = -1.4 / 37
